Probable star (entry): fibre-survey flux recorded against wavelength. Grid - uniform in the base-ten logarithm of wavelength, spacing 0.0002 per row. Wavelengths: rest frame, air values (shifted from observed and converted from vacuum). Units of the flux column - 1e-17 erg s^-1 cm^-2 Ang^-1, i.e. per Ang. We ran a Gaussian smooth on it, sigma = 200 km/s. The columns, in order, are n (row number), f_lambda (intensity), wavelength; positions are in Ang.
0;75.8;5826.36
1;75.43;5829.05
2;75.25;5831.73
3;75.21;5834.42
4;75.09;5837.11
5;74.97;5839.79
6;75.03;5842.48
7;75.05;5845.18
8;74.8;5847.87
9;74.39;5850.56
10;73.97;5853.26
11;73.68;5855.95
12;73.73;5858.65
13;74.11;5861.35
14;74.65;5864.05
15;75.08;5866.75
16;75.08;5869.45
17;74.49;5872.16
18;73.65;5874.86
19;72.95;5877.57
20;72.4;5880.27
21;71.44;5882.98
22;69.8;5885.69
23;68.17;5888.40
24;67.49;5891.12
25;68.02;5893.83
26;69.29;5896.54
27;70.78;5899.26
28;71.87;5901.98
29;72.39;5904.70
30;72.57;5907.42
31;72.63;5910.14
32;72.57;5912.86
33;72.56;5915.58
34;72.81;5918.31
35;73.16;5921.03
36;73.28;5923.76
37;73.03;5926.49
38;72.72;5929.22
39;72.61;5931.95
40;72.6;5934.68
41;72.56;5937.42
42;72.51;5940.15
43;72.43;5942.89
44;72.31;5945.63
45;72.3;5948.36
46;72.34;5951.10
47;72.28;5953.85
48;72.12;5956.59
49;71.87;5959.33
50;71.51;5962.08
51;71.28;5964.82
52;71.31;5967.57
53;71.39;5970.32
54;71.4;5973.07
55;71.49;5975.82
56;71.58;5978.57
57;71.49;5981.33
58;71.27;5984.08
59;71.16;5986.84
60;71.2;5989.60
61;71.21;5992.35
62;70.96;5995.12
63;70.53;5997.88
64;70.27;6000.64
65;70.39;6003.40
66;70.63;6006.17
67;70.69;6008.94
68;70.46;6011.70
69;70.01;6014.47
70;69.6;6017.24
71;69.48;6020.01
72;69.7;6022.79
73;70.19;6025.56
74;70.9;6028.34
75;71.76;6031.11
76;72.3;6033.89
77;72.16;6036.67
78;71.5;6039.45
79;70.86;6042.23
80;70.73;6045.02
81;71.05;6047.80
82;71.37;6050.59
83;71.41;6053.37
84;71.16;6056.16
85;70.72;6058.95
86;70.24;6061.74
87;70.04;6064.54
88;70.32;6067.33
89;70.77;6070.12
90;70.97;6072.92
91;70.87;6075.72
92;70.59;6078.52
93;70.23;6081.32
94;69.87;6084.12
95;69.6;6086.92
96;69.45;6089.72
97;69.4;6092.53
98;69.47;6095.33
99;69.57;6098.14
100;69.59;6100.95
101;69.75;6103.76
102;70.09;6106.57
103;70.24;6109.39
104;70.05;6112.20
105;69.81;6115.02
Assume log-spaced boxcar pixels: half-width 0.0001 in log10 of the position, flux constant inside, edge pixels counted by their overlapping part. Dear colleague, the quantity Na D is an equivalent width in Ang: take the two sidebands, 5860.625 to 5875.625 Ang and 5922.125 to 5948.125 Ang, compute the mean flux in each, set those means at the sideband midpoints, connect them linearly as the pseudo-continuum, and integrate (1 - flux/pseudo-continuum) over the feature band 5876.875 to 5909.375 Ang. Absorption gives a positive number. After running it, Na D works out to 1.4 Ang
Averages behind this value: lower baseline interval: 74.6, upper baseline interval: 72.7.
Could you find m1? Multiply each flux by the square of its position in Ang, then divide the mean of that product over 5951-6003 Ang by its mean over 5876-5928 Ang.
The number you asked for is 1.02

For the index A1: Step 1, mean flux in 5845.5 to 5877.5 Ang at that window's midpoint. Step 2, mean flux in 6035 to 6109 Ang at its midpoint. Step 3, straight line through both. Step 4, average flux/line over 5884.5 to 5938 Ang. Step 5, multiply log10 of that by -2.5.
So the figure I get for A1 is 0.03 mag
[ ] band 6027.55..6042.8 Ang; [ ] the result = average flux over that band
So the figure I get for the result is 71.7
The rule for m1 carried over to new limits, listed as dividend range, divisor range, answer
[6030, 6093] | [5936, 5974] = 1.02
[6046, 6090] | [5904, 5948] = 1.02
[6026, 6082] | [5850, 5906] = 1.04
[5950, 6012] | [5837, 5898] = 1.02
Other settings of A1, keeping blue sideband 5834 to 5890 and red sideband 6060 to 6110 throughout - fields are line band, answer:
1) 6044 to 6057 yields -0.01 mag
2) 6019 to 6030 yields 0.01 mag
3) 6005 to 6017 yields 0.01 mag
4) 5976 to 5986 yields 0.00 mag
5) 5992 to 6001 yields 0.01 mag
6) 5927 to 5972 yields 0.00 mag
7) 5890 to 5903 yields 0.06 mag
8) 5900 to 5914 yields 0.01 mag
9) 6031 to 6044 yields -0.01 mag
